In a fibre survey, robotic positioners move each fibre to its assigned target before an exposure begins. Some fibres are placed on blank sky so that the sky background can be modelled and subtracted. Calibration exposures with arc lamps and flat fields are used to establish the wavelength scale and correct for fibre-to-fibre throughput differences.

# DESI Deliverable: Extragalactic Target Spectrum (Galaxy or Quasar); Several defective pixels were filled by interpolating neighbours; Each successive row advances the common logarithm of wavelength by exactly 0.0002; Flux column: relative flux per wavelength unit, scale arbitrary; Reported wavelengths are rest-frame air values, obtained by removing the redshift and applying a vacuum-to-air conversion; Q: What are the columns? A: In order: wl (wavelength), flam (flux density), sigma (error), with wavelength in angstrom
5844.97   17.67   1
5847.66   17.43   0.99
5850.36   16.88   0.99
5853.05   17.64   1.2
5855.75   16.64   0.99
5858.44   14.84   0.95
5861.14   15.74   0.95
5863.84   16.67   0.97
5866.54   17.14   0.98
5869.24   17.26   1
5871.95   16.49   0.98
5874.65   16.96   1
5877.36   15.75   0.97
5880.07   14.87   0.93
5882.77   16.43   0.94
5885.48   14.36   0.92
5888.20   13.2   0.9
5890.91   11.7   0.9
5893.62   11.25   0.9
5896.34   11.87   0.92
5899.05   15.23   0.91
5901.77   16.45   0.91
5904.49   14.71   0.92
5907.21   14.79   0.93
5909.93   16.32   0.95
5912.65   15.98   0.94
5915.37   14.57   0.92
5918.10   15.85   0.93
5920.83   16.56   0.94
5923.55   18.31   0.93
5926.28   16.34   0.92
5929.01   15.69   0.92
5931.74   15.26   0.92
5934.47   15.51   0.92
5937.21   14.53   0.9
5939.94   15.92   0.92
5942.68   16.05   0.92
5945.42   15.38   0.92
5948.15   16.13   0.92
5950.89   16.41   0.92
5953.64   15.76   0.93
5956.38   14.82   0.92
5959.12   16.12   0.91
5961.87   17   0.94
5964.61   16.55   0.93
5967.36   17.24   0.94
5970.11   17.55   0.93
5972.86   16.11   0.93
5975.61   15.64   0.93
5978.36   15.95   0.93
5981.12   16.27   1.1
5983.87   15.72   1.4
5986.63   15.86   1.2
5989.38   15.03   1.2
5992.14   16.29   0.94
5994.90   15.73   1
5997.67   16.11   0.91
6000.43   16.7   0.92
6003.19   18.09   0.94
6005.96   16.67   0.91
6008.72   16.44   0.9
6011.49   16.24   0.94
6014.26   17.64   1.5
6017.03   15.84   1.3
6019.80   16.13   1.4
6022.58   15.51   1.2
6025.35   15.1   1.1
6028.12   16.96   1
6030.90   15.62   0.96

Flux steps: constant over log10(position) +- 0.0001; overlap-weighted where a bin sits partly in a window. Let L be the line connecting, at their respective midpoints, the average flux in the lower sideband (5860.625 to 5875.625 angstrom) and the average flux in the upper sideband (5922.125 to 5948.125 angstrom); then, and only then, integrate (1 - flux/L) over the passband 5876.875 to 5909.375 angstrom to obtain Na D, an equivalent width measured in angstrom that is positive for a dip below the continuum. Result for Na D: 4.4 angstrom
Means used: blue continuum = 16.8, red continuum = 15.9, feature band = 14.2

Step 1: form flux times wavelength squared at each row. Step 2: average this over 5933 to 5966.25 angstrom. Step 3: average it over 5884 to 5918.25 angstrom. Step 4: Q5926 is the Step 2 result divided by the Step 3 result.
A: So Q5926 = 1.13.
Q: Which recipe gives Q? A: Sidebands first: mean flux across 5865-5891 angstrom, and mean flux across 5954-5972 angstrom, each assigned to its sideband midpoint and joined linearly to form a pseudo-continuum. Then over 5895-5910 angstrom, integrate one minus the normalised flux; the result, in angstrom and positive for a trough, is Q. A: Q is 1.0 angstrom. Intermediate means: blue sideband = 15.6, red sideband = 16.5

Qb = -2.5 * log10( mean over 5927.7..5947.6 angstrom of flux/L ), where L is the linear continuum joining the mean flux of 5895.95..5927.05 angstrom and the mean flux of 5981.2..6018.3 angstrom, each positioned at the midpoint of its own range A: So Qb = 0.03 mag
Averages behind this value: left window 15.7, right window 16.3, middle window 15.5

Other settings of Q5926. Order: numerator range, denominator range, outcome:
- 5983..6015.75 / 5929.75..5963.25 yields 1.06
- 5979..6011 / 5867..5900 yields 1.15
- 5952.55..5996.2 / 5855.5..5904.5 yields 1.10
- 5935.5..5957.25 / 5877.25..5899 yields 1.17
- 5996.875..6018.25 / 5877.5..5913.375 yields 1.21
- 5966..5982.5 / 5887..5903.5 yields 1.27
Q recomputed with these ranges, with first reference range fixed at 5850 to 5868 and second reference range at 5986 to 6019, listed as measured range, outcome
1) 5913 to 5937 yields 0.75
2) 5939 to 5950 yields 0.37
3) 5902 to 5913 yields 0.64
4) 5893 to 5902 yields 1.59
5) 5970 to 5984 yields 0.24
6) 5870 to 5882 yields 0.28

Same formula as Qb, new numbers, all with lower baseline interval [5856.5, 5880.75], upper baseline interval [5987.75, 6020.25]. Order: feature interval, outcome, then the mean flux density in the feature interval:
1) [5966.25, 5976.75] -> -0.02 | 16.6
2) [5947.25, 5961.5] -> 0.03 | 15.9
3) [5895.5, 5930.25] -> 0.04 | 15.6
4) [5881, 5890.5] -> 0.13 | 14.4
